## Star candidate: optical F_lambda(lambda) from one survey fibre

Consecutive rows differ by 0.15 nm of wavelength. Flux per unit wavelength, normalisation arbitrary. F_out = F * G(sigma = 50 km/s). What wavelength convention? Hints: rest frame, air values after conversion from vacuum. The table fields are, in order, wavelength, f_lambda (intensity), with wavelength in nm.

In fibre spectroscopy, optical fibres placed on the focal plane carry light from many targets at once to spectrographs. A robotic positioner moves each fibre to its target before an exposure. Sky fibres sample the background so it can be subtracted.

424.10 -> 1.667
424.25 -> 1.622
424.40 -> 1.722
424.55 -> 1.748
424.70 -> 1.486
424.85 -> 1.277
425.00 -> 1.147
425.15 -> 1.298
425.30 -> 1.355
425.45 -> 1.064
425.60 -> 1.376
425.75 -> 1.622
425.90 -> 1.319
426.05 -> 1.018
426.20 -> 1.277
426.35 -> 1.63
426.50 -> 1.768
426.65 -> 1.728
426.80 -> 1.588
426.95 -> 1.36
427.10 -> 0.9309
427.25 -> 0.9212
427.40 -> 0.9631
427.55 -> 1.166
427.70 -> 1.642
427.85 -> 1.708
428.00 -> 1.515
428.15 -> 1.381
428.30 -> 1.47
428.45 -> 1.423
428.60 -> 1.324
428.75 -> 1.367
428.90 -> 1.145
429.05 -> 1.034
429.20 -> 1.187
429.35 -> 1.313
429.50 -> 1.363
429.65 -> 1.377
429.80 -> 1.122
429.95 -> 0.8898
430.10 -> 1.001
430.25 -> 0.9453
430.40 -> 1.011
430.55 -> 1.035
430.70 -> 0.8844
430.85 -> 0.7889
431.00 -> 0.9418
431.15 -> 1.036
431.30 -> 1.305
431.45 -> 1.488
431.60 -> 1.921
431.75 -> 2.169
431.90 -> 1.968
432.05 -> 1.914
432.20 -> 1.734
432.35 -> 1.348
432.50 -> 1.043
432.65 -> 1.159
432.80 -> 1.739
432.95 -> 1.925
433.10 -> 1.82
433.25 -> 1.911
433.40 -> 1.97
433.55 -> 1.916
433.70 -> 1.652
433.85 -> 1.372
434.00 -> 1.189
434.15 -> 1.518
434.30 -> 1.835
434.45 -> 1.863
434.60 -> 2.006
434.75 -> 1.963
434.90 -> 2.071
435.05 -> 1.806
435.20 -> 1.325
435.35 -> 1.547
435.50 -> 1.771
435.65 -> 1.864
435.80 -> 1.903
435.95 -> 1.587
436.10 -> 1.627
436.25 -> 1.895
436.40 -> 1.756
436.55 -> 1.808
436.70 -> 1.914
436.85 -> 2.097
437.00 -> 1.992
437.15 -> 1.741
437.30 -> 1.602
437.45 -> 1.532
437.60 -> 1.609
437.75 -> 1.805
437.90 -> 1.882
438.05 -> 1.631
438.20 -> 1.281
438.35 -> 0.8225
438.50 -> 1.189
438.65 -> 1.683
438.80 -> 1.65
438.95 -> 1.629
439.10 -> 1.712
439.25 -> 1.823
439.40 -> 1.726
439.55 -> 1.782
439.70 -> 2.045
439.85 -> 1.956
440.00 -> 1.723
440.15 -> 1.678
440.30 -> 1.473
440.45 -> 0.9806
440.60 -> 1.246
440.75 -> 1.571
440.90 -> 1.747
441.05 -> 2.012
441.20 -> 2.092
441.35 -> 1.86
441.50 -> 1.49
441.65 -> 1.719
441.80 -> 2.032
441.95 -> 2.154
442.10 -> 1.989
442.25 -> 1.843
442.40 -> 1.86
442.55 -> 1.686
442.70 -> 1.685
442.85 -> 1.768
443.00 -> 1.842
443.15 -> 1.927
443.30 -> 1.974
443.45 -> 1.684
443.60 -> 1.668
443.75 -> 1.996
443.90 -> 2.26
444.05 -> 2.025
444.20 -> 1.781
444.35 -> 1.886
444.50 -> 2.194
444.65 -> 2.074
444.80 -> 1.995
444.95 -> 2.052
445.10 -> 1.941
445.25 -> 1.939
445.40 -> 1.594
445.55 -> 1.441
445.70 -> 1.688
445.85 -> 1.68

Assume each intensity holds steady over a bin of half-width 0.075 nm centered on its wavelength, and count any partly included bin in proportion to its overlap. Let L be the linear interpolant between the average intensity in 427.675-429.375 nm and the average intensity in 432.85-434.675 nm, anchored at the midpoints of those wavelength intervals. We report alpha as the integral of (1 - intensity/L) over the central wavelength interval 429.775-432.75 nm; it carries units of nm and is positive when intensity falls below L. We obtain 0.538 nm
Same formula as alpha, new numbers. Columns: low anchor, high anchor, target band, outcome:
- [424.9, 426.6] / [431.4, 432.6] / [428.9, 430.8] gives 0.58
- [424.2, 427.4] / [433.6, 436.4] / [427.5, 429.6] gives 0.17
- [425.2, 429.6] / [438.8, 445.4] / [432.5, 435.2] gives -0.28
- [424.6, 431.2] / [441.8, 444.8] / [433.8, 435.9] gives -0.22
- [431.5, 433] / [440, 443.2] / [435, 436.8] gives -0.03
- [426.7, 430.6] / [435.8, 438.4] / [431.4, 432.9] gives -0.24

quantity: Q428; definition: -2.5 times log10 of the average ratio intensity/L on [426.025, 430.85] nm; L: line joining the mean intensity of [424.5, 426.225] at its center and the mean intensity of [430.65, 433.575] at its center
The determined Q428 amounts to 0.13 mag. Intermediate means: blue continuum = 1.33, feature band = 1.26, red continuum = 1.55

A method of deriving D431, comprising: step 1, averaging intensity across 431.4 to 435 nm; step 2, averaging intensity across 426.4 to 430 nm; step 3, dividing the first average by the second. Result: 1.31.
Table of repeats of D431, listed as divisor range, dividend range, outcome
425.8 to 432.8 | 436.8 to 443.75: 1.30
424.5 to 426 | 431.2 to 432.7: 1.18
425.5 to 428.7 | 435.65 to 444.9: 1.28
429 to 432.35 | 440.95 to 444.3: 1.45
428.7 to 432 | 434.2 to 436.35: 1.44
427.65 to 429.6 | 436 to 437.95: 1.30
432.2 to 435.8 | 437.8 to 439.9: 0.97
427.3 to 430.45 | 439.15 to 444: 1.43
